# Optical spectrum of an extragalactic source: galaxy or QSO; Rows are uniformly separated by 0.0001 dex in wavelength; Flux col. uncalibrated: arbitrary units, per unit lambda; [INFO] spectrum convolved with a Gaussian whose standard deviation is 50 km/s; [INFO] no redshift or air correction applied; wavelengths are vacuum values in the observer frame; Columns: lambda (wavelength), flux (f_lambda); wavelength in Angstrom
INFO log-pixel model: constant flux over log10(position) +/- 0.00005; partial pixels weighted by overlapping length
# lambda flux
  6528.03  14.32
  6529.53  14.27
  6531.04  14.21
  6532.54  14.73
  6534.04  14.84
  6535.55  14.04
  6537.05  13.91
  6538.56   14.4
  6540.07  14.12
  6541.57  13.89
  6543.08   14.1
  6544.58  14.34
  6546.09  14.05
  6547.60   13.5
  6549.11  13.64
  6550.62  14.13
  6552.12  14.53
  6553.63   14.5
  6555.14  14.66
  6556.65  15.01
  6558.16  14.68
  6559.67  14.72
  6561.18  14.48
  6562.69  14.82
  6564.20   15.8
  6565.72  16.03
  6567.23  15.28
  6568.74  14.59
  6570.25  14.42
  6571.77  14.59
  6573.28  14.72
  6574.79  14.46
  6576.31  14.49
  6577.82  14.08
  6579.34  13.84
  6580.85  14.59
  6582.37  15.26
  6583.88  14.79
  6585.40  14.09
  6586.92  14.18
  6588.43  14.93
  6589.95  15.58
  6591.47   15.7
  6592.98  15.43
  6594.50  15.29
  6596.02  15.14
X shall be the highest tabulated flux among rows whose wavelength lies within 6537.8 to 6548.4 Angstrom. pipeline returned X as 14.4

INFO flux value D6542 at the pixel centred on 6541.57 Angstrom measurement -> 13.89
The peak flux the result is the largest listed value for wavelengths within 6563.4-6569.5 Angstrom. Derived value 16.03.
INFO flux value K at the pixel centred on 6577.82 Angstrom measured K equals 14.08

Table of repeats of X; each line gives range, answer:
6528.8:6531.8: 14.27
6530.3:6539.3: 14.84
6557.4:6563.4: 14.82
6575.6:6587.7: 15.26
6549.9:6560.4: 15.01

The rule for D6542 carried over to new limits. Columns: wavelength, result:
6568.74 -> 14.59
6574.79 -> 14.46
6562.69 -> 14.82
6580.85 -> 14.59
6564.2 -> 15.8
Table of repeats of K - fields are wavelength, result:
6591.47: 15.7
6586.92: 14.18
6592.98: 15.43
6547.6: 13.5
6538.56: 14.4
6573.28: 14.72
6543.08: 14.1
